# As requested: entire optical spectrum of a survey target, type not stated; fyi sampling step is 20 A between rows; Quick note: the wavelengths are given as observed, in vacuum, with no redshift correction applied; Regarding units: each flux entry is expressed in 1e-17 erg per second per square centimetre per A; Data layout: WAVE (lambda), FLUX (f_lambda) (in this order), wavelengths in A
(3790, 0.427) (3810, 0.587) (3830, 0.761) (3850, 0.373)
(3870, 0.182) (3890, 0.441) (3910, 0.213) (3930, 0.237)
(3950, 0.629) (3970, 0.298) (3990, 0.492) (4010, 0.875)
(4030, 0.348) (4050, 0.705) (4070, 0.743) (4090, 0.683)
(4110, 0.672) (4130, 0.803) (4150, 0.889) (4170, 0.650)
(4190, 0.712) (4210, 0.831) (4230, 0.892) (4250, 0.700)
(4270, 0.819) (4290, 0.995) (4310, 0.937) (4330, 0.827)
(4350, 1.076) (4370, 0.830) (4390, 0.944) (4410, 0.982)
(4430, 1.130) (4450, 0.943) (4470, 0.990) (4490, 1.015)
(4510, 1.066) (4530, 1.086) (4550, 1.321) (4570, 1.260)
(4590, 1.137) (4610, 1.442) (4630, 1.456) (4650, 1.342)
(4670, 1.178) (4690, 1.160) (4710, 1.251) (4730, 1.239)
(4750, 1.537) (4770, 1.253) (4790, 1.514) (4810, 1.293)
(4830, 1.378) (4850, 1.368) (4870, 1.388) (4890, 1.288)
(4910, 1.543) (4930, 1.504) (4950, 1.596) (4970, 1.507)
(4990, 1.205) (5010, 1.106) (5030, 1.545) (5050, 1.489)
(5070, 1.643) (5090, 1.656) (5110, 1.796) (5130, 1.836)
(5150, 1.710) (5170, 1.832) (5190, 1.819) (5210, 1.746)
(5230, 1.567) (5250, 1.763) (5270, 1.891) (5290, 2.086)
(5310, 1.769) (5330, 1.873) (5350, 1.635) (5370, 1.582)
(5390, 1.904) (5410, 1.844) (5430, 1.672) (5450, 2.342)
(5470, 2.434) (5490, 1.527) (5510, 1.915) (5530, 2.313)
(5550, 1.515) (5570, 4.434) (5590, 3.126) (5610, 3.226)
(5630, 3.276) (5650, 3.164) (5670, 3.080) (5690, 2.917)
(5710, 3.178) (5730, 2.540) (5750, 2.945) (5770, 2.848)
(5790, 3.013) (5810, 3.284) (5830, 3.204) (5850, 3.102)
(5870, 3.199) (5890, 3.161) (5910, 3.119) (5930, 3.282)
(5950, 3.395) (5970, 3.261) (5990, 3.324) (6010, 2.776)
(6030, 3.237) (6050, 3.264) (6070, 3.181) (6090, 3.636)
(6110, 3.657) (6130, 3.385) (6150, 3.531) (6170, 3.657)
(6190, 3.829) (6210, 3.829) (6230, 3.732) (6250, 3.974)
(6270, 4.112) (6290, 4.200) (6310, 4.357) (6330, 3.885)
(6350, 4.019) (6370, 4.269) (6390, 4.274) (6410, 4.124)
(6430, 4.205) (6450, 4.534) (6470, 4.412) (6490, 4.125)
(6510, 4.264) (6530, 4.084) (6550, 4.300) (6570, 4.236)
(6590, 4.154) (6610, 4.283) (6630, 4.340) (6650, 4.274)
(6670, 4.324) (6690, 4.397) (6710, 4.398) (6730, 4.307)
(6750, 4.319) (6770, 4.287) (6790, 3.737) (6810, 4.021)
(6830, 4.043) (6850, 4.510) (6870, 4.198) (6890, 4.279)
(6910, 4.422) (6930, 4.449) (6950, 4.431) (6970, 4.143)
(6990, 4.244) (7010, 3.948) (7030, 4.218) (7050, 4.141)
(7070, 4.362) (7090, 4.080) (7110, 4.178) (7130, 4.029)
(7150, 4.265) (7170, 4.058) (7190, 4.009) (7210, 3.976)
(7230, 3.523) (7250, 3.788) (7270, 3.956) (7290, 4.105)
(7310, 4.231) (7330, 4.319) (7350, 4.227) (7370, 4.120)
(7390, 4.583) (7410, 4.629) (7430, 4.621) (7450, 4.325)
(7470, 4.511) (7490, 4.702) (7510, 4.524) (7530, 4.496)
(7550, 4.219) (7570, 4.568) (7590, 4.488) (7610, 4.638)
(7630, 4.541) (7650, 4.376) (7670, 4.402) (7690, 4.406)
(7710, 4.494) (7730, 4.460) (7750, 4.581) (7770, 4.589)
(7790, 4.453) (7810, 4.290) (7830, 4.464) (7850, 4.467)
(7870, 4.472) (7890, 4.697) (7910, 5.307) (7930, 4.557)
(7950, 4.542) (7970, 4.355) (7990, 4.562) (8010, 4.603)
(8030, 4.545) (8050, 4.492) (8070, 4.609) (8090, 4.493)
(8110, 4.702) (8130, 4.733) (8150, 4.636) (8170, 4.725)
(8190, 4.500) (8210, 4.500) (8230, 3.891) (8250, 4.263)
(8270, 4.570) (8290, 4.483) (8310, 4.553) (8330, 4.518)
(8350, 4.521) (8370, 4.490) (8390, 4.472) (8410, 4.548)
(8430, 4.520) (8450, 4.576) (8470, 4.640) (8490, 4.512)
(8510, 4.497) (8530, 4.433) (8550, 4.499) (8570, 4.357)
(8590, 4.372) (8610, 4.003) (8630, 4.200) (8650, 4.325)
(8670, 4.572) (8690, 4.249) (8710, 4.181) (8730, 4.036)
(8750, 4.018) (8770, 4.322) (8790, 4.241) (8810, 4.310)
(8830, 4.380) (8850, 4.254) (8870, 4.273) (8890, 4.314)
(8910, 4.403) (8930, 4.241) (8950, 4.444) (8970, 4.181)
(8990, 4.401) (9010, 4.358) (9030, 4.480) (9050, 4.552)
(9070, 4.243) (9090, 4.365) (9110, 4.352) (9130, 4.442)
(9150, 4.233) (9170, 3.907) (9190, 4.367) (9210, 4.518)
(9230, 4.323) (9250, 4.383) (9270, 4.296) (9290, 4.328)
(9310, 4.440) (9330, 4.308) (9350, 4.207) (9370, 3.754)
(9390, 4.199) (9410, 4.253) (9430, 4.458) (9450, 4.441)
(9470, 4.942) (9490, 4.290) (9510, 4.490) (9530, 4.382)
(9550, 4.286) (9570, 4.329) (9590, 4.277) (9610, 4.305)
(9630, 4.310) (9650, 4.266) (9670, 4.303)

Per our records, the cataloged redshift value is 0.40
